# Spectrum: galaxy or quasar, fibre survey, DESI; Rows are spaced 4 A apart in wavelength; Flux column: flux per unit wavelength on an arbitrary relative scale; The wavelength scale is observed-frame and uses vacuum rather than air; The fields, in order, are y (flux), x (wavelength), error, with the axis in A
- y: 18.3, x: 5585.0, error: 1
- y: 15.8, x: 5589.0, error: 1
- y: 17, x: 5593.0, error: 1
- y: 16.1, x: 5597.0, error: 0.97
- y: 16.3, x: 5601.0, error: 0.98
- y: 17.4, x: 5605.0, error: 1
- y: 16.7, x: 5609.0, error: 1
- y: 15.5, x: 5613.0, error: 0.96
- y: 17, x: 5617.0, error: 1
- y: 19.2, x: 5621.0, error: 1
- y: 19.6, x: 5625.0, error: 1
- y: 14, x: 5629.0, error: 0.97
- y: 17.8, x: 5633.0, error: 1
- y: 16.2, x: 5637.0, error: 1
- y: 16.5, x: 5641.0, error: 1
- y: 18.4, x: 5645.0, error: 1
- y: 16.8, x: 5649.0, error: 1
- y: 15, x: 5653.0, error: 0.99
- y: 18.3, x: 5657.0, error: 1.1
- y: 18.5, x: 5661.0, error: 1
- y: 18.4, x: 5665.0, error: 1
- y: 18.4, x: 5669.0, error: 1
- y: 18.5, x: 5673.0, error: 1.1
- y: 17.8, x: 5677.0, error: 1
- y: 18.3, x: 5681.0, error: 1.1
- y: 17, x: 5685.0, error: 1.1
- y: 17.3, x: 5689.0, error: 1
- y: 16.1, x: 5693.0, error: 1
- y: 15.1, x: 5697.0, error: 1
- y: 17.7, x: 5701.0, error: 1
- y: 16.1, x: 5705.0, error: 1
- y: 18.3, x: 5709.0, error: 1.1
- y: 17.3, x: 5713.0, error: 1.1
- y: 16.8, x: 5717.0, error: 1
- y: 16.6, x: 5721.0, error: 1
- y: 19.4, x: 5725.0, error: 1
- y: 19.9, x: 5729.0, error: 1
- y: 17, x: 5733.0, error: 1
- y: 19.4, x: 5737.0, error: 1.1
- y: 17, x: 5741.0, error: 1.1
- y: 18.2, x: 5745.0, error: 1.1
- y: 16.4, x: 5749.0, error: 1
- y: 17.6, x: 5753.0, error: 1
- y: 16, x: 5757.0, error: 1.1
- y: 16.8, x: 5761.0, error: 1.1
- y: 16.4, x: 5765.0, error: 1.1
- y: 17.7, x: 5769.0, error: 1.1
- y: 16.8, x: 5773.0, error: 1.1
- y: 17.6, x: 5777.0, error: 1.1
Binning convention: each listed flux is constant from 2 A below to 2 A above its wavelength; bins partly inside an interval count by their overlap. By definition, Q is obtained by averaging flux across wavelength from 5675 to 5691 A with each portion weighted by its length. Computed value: 17.6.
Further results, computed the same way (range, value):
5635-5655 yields 16.6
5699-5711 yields 17.4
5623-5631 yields 16.8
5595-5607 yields 16.6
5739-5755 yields 17.3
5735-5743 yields 18.2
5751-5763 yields 16.8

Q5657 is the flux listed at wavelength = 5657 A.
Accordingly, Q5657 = 18.3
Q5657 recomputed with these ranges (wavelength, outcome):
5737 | 19.4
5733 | 17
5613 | 15.5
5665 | 18.4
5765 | 16.4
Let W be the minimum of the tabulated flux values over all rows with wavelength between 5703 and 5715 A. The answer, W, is 16.1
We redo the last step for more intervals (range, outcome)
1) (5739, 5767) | 16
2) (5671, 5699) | 15.1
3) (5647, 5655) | 15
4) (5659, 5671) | 18.4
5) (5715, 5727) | 16.6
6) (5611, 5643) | 14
